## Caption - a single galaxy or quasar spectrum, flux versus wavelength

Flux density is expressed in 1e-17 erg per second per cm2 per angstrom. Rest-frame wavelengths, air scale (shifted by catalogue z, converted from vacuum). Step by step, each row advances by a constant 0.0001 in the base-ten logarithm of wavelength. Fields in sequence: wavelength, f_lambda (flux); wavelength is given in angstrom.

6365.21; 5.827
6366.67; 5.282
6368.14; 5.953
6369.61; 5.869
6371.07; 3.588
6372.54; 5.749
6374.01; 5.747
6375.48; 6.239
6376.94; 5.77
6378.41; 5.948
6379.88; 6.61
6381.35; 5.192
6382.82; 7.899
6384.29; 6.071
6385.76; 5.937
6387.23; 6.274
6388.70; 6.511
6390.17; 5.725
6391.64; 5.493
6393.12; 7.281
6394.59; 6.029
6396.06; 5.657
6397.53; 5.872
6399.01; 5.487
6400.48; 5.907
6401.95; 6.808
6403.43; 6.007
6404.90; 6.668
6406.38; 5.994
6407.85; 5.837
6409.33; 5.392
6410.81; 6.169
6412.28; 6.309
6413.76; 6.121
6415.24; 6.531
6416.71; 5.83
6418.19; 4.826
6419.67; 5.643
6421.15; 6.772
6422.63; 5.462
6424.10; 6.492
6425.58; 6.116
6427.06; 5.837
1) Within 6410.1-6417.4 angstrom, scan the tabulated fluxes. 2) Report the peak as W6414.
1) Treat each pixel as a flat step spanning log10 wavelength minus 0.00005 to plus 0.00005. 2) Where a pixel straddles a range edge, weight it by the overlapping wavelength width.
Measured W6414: 6.531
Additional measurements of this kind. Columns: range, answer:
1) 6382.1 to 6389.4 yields 7.899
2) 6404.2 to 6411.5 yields 6.668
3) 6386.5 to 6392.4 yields 6.511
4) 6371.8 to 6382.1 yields 6.61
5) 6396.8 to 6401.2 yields 5.907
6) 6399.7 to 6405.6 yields 6.808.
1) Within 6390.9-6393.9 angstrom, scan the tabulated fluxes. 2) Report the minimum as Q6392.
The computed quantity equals 5.493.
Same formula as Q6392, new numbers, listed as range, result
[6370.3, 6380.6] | 3.588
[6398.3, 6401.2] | 5.487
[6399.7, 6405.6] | 5.907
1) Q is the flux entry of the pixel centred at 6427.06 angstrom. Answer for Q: 5.837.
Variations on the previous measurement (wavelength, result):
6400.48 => 5.907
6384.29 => 6.071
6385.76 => 5.937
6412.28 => 6.309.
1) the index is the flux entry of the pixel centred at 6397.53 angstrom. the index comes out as 5.872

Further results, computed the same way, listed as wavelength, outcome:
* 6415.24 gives 6.531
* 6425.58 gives 6.116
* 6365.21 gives 5.827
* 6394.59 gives 6.029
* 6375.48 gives 6.239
